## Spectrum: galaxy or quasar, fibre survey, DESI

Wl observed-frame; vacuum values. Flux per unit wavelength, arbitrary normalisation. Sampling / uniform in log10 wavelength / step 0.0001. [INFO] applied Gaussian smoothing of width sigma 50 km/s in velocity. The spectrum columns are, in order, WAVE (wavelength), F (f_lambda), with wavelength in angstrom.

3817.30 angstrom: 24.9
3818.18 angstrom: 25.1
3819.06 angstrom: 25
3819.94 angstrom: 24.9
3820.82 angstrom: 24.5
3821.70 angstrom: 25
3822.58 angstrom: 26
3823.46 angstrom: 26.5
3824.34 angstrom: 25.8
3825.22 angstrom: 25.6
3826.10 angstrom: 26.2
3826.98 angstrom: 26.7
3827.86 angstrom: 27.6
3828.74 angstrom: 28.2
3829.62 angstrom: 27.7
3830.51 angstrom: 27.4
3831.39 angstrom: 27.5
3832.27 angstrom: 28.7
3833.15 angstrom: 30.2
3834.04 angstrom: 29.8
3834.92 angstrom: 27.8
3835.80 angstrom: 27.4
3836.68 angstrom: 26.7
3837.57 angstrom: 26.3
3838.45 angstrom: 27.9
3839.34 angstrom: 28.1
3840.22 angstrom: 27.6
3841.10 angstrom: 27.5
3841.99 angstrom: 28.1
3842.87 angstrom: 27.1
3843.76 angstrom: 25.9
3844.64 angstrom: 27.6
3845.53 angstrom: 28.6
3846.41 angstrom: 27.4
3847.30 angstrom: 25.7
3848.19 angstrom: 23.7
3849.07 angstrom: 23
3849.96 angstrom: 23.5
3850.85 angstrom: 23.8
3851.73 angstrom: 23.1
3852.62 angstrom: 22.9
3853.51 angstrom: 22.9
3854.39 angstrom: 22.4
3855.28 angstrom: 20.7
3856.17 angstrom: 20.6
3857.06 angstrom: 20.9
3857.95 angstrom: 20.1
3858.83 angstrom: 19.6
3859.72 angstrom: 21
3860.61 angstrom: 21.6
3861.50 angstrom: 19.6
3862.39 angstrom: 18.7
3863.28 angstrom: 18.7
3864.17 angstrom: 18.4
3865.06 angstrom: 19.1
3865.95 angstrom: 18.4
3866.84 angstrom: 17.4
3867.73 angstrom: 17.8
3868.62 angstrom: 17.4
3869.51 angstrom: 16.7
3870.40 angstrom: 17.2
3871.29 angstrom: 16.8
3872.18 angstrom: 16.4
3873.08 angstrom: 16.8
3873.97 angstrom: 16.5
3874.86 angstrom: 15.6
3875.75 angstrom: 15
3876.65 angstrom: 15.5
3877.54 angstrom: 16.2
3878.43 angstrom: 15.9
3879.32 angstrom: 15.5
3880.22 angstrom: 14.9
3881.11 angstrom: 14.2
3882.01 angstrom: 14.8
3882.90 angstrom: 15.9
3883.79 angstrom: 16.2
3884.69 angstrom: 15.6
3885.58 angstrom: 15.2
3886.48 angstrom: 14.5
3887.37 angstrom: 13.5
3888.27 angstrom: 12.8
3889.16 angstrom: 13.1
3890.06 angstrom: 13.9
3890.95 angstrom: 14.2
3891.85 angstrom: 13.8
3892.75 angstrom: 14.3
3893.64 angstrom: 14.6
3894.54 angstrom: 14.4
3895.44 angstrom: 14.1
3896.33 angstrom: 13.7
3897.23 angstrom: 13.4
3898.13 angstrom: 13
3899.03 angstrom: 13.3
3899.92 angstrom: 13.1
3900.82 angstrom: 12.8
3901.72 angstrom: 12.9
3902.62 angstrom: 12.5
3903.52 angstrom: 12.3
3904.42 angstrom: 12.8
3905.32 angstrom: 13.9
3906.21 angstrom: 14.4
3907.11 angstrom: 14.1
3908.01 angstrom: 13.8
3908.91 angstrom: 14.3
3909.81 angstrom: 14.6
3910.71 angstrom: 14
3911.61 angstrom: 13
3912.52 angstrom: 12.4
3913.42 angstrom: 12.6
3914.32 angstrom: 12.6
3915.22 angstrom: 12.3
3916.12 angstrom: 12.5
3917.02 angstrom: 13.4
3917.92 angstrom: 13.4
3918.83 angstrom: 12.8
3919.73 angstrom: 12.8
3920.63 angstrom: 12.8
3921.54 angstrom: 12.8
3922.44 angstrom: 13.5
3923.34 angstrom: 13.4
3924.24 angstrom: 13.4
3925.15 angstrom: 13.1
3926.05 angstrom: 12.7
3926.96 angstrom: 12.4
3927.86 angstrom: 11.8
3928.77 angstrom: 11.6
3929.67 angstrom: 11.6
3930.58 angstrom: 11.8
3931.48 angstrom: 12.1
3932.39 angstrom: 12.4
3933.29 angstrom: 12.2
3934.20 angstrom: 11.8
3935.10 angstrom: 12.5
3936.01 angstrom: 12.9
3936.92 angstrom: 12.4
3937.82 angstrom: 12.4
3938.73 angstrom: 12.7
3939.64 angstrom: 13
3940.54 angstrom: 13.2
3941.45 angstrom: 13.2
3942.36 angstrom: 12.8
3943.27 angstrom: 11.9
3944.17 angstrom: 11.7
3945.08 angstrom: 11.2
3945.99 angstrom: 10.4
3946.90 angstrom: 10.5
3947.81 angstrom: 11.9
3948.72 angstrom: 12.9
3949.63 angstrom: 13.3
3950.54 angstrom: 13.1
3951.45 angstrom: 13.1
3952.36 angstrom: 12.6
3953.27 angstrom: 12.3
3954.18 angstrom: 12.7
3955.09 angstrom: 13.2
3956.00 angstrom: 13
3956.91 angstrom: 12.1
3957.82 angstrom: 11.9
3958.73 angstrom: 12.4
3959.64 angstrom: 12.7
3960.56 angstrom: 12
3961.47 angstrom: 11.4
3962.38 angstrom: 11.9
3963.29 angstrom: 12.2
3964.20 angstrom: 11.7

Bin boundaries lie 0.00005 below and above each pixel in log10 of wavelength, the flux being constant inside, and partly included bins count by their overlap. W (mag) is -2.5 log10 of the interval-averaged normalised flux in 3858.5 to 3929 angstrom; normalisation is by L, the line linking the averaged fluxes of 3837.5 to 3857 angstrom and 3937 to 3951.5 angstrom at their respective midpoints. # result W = 0.270 mag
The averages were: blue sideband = 25.1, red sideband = 12.3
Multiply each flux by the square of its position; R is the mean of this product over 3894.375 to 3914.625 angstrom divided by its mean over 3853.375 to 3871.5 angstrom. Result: 0.71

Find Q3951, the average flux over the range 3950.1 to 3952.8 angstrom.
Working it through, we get 12.9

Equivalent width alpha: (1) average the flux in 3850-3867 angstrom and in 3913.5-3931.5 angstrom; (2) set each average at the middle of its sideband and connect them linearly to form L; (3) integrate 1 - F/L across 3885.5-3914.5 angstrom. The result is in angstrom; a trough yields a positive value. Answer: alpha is 3.48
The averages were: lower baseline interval 20.6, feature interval 13.6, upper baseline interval 12.7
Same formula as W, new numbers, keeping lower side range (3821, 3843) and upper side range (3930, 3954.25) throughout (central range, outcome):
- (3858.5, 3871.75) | 0.225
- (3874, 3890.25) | 0.342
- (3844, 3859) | 0.058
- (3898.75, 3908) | 0.307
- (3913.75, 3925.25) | 0.184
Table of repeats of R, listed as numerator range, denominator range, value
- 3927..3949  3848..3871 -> 0.62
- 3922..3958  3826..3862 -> 0.52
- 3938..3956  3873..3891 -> 0.85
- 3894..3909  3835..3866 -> 0.58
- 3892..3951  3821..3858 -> 0.52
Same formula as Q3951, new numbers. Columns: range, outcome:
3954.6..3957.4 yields 12.8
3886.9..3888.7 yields 13.2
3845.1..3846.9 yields 28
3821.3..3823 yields 25.5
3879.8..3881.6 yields 14.5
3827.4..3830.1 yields 27.8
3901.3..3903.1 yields 12.7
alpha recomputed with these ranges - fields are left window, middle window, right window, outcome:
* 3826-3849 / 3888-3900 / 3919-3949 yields 3.14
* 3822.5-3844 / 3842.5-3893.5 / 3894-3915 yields 5.07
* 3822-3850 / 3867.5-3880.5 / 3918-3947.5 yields 3.06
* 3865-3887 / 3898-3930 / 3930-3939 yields 1.44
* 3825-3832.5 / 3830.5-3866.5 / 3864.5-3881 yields -2.63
